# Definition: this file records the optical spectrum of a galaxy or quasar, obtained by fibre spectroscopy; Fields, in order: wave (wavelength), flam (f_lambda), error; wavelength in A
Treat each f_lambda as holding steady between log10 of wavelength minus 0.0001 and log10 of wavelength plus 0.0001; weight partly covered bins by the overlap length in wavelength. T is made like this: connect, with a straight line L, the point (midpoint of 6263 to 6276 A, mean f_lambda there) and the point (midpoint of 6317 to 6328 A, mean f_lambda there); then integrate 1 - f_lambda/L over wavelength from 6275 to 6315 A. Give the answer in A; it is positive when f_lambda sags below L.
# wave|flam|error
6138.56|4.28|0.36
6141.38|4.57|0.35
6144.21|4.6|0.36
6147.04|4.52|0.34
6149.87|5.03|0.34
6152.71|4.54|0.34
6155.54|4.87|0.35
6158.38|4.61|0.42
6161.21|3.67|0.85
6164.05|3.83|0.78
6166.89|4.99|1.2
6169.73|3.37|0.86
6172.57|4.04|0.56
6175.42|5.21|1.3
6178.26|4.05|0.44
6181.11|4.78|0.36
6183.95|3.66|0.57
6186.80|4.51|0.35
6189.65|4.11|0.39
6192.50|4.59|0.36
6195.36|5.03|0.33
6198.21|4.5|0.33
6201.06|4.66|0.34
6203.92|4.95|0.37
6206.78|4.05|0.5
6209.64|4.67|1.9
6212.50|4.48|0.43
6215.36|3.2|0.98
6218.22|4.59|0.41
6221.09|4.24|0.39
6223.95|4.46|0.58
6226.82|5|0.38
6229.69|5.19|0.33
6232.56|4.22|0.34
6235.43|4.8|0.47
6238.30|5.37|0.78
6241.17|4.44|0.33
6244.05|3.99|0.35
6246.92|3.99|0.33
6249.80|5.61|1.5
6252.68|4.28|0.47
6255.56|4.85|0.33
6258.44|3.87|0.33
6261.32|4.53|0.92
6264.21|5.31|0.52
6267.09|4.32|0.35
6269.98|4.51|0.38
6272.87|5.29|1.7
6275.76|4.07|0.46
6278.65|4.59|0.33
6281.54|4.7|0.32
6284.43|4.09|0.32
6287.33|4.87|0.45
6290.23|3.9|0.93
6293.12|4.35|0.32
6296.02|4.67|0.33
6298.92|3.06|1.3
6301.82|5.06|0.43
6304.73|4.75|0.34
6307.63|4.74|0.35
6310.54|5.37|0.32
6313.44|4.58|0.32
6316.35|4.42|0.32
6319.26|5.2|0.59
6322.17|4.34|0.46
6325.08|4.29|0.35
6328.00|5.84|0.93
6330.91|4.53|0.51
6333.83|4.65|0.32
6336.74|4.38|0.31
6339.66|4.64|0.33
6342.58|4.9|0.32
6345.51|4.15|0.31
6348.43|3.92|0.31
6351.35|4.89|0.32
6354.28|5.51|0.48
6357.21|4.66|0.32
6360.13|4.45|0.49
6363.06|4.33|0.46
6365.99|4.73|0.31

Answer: 2.2 A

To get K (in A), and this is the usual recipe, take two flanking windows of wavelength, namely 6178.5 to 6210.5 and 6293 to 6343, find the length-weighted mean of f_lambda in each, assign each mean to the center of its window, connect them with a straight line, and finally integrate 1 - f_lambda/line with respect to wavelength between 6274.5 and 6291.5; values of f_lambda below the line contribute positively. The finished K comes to 0.84 A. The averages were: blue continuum 4.48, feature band 4.38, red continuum 4.66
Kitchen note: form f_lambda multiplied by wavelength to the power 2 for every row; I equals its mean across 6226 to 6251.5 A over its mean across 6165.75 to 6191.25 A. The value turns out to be 1.1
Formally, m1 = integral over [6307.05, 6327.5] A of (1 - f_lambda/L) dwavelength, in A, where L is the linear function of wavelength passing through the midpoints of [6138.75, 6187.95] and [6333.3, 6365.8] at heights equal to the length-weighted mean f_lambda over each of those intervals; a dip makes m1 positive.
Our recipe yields -0.9 A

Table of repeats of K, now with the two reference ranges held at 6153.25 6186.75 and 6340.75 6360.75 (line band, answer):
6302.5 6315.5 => -0.81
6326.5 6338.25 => -0.60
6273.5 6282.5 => -0.02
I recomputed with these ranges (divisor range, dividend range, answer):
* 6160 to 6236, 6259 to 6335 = 1.08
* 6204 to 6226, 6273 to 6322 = 1.08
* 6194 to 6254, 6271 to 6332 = 1.04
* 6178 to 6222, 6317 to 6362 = 1.12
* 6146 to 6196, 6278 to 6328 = 1.08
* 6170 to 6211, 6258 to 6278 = 1.06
